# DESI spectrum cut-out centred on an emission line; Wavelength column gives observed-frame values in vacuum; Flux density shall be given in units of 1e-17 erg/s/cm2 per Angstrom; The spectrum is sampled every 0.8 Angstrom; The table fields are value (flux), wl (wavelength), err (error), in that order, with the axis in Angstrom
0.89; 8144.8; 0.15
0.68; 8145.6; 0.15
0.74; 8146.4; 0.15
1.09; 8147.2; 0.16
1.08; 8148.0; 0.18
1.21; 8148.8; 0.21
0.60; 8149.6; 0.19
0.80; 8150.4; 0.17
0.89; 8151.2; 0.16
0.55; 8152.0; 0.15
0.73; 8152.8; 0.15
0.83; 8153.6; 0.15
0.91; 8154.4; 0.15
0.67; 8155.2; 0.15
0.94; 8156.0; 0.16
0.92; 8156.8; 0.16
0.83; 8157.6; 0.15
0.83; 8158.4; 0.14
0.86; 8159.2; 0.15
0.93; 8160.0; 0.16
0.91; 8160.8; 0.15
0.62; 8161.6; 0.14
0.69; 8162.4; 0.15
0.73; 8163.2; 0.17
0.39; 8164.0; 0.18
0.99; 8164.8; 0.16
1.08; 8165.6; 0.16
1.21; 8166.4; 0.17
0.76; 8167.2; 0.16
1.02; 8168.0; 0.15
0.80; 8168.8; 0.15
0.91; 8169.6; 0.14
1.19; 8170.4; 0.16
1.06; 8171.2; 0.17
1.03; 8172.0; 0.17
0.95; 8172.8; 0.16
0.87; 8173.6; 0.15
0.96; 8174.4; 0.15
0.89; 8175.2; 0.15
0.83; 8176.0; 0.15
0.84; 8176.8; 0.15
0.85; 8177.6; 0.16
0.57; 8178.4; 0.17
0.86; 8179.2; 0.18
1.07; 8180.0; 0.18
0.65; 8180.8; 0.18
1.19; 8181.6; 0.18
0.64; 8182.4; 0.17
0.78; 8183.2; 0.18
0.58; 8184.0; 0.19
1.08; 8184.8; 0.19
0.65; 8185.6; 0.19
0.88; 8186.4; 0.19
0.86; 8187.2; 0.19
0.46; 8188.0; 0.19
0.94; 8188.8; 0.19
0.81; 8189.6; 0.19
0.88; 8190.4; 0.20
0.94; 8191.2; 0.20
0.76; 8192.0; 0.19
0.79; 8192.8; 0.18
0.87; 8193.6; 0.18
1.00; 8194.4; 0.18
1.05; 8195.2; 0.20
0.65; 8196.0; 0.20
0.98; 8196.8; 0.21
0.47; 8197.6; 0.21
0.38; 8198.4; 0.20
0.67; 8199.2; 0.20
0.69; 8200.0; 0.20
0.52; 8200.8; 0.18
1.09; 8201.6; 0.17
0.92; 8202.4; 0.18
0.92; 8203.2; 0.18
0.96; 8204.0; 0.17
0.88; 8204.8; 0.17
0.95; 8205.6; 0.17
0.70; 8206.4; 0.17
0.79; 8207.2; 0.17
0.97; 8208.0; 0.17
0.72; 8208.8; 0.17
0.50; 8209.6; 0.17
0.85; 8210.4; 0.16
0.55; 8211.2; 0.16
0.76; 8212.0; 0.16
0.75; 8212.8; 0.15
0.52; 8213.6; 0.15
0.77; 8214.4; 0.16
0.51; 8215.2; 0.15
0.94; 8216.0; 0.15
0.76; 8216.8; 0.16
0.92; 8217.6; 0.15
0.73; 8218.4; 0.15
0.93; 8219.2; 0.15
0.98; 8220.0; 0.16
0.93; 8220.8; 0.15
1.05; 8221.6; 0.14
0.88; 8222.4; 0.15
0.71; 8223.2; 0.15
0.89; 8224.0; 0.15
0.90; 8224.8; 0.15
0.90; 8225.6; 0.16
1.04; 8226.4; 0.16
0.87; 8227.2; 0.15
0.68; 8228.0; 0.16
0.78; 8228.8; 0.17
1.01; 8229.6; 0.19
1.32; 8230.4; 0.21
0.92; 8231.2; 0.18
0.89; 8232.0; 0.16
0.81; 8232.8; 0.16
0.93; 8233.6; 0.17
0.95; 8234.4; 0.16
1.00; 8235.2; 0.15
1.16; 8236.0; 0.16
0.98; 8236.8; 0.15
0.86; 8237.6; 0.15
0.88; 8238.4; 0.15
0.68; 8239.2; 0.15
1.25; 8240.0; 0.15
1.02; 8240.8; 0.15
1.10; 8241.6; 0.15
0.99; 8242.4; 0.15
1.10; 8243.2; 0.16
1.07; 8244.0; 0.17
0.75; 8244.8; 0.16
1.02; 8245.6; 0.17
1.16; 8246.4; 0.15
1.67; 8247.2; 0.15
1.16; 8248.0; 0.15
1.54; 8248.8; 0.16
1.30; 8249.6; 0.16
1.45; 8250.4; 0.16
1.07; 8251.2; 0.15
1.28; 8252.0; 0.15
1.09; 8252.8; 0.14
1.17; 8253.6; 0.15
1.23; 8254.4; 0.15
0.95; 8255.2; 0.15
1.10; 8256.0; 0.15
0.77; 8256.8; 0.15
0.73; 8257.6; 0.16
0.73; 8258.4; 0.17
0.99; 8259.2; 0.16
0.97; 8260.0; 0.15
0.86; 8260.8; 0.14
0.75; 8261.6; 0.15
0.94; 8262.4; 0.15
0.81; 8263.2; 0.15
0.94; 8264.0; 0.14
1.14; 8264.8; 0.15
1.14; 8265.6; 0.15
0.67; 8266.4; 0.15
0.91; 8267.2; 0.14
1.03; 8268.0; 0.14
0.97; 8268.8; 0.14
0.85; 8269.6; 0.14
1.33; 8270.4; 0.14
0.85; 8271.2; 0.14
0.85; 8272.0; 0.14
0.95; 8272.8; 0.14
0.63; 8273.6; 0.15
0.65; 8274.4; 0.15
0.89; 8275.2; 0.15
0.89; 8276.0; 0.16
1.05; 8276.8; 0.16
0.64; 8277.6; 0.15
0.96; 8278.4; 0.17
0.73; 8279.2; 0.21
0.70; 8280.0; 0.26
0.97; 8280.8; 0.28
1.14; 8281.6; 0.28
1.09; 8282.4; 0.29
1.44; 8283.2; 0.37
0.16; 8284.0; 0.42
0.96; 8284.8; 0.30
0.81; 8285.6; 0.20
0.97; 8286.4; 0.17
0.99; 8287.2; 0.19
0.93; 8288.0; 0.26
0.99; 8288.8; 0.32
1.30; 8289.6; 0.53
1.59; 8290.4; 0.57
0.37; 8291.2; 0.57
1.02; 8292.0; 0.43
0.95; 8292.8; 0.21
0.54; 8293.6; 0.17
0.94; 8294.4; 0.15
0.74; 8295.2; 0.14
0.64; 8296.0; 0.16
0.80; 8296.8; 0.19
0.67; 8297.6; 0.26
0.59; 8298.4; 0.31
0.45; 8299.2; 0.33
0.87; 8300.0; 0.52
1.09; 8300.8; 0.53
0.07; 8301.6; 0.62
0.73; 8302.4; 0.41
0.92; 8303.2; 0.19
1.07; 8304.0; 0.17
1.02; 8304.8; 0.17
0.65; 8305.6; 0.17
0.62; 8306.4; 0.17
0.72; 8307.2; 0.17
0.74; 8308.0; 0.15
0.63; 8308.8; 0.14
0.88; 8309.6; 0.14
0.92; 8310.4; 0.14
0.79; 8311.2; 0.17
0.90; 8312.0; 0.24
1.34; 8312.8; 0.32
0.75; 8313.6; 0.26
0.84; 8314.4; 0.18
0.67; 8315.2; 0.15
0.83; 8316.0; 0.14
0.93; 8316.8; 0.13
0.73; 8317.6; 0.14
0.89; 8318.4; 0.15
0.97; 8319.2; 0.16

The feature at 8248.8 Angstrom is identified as [O III]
